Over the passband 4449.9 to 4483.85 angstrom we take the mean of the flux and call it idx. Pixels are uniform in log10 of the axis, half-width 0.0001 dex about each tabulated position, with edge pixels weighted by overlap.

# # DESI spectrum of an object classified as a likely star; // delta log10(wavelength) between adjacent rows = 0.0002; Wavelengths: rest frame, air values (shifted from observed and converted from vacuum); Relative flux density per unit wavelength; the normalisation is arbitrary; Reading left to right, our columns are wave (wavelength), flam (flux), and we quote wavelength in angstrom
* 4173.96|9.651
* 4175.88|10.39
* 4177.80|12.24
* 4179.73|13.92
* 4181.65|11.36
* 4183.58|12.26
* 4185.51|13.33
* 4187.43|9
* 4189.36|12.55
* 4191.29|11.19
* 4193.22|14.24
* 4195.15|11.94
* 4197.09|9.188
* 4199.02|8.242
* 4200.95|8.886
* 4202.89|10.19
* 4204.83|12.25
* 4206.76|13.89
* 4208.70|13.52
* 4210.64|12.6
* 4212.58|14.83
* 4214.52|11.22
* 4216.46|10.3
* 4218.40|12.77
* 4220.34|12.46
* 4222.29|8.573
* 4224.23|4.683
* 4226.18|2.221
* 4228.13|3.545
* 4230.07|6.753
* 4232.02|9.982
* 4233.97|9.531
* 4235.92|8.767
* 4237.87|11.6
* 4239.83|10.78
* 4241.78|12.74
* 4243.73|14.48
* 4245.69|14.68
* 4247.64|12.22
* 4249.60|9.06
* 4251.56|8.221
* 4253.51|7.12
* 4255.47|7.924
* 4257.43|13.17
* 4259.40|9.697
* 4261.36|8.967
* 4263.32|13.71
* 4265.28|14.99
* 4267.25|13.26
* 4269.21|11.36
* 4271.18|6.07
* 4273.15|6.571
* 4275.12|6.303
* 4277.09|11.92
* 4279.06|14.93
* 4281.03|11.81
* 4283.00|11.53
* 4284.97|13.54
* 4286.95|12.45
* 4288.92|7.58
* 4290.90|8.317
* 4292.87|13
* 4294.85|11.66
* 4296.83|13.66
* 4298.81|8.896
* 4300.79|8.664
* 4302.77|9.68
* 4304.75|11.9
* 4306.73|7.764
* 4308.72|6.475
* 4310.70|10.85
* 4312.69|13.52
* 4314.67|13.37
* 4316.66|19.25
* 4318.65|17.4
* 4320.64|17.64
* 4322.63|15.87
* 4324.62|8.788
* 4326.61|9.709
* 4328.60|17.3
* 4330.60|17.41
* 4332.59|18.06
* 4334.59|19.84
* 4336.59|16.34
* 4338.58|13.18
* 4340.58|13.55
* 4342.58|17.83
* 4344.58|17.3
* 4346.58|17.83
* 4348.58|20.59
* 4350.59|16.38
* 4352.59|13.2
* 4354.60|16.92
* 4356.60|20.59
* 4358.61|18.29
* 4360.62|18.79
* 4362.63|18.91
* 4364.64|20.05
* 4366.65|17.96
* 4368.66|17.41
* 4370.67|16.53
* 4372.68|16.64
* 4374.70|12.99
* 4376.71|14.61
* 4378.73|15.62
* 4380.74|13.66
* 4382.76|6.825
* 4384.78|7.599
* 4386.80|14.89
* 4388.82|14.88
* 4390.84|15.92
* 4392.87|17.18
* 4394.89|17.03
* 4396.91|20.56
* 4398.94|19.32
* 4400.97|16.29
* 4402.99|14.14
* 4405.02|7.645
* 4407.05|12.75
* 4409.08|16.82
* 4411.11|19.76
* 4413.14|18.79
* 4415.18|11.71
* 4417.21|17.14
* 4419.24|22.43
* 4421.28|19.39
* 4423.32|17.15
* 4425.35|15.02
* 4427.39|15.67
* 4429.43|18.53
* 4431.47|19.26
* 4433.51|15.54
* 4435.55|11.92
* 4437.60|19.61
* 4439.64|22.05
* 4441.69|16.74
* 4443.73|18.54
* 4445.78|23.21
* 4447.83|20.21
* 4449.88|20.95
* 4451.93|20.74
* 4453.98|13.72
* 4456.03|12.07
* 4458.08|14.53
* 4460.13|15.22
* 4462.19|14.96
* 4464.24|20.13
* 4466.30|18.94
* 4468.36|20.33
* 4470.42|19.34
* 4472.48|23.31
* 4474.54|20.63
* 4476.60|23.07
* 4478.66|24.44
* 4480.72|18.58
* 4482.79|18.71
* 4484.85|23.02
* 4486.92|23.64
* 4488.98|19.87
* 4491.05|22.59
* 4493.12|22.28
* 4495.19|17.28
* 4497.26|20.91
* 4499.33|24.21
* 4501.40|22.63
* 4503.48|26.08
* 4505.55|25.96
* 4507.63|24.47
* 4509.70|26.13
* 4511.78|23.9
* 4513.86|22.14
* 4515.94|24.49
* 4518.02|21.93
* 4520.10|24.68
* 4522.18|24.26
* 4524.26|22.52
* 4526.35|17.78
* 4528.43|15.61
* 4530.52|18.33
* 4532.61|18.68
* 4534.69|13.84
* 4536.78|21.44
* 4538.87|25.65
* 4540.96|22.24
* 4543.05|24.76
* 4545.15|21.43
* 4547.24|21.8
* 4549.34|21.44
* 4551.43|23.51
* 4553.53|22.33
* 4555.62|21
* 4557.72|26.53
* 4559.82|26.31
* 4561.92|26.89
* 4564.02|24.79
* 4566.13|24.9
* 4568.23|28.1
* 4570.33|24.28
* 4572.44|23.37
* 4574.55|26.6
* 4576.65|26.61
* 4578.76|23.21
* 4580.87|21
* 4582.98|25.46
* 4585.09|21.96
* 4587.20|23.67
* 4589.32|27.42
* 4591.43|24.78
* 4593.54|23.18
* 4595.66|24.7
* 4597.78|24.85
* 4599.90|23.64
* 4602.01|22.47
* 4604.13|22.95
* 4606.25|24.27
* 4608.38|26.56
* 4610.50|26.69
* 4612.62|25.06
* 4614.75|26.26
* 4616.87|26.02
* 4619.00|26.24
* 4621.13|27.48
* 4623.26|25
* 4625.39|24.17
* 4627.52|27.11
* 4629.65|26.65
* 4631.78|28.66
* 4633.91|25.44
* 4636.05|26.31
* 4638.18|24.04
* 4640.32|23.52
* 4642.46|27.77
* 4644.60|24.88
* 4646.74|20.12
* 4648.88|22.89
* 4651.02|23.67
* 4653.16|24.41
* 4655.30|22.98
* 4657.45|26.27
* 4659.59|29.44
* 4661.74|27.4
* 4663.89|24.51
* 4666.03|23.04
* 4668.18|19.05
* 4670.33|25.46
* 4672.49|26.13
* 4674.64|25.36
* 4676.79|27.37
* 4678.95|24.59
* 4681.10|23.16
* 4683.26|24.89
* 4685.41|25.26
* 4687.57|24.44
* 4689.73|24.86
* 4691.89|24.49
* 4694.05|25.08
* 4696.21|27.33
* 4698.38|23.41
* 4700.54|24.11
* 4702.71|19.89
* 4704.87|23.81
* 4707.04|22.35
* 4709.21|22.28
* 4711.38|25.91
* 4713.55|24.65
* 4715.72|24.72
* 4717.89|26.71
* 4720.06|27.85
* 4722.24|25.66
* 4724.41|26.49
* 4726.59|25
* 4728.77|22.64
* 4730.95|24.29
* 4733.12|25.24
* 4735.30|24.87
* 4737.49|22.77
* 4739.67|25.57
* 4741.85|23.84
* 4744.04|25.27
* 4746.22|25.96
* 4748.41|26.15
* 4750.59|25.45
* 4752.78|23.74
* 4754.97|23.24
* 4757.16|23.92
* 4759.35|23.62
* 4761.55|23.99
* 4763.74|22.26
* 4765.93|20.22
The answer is 18.7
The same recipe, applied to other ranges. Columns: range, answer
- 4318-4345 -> 15.7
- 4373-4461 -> 16.3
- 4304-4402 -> 15.5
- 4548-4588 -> 24.3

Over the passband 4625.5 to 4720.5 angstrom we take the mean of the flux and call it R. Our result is 24.8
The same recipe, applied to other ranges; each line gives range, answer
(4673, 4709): 24.4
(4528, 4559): 21.4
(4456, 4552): 21.2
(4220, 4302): 10.2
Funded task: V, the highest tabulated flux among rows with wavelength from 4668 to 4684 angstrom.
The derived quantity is 27.37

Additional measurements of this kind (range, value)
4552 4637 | 28.66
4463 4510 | 26.13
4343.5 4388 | 20.59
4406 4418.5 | 19.76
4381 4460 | 23.21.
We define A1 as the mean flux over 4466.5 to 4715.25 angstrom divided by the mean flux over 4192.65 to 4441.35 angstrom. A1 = 1.76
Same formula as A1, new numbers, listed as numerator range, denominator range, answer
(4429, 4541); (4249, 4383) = 1.51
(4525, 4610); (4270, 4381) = 1.65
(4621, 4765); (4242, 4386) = 1.85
